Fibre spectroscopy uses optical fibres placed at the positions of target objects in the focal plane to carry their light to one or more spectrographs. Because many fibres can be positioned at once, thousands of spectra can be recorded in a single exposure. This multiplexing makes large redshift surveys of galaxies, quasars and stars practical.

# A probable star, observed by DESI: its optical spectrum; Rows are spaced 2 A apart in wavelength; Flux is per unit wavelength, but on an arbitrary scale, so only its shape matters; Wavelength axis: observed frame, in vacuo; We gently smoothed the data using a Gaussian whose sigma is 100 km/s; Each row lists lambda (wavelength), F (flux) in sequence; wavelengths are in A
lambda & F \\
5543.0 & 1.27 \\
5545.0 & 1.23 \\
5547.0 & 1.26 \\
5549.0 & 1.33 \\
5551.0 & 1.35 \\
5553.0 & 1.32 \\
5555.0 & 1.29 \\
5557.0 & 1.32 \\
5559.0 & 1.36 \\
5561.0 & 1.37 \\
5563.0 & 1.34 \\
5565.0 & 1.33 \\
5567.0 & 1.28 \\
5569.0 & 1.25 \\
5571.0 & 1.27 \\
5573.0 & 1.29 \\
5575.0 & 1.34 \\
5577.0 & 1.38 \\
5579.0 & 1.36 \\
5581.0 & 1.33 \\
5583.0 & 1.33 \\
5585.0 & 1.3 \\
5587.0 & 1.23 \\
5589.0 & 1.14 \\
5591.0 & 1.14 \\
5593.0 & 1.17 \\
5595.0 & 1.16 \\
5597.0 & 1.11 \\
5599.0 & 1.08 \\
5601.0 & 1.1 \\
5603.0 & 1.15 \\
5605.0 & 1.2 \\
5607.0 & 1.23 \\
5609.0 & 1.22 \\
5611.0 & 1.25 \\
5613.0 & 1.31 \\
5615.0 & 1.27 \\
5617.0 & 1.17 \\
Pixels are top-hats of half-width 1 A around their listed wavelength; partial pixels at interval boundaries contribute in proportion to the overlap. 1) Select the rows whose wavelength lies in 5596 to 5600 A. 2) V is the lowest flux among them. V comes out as 1.08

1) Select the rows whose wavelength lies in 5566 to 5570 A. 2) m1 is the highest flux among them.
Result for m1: 1.28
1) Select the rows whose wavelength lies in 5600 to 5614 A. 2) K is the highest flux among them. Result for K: 1.31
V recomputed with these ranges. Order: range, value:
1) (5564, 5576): 1.25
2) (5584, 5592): 1.14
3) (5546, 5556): 1.26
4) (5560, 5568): 1.28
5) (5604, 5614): 1.2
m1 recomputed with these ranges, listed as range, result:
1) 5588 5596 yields 1.17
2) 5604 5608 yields 1.23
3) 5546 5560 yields 1.36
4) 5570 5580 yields 1.38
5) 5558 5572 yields 1.37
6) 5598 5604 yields 1.15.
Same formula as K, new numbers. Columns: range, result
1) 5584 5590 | 1.3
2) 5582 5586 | 1.33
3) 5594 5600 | 1.16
